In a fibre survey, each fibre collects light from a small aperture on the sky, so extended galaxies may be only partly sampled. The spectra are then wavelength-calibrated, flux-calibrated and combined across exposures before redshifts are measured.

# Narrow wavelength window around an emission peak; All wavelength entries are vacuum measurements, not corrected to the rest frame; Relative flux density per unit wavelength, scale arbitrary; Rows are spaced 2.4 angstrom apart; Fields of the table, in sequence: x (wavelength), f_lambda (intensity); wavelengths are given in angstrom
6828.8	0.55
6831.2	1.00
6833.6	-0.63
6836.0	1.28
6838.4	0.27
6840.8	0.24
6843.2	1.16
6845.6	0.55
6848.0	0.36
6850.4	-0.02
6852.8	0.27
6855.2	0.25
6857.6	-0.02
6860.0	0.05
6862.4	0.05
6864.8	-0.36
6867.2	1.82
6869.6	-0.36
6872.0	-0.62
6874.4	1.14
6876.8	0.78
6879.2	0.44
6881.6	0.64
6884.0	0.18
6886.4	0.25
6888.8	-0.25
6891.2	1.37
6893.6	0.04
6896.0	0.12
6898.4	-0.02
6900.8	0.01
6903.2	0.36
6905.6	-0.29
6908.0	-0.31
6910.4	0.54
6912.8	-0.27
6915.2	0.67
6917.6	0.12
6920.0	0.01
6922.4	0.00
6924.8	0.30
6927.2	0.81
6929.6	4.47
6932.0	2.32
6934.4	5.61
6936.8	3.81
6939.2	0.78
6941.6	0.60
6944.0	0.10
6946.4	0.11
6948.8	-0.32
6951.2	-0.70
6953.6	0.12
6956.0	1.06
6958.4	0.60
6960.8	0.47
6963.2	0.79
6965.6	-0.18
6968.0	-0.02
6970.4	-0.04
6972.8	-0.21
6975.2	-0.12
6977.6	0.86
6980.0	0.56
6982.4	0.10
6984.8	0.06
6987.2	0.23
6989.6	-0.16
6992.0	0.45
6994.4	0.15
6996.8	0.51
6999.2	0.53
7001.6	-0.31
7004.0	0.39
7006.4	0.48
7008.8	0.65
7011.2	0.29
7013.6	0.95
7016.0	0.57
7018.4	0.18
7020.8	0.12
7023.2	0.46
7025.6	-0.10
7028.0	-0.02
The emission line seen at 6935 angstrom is [O II] 3727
